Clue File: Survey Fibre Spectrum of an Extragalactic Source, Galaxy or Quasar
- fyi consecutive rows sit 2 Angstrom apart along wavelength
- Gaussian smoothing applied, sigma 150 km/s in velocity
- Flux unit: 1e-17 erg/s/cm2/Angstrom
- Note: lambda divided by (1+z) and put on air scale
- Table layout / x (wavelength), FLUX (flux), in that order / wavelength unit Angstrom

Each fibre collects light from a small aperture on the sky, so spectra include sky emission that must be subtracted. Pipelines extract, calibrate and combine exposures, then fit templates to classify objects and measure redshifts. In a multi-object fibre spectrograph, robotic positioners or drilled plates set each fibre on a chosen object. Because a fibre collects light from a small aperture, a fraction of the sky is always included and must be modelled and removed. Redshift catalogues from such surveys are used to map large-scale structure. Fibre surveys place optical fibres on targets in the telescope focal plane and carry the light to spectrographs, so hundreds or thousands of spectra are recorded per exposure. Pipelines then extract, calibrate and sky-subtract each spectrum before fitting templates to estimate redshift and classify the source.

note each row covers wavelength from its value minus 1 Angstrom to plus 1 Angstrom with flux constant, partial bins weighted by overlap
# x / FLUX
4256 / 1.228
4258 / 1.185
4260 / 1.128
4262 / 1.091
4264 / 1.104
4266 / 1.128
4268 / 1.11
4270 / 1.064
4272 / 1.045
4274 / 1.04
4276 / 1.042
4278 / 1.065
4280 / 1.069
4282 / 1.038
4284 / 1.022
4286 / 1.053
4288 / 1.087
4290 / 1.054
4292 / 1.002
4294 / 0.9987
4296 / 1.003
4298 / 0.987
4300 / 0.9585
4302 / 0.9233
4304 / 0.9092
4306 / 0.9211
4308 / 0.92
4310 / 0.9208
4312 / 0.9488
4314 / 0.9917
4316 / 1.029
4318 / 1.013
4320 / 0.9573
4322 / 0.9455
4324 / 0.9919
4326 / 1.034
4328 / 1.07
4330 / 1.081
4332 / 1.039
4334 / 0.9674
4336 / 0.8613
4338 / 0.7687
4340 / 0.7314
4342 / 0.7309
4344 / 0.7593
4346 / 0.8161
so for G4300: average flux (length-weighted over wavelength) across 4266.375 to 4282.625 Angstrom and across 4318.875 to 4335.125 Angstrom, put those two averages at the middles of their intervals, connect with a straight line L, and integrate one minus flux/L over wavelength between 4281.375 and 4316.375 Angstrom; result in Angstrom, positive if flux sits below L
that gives 1.8 Angstrom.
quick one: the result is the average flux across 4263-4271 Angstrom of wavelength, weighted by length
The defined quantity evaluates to 1.1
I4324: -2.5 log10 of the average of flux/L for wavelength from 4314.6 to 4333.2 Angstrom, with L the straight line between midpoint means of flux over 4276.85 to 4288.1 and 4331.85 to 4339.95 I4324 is -0.12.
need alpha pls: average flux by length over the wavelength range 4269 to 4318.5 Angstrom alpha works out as 1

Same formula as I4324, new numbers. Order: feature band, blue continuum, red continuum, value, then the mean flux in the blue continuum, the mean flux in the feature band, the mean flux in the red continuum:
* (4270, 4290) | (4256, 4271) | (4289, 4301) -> 0.007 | 1.12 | 1.05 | 1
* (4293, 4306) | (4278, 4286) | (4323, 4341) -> 0.058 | 1.05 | 0.96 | 0.949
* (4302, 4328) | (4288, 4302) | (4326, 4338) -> 0.028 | 1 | 0.968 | 0.987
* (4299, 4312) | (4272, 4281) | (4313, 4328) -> 0.101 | 1.05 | 0.927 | 1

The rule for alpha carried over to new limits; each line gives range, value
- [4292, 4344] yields 0.946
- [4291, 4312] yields 0.954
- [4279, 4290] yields 1.05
